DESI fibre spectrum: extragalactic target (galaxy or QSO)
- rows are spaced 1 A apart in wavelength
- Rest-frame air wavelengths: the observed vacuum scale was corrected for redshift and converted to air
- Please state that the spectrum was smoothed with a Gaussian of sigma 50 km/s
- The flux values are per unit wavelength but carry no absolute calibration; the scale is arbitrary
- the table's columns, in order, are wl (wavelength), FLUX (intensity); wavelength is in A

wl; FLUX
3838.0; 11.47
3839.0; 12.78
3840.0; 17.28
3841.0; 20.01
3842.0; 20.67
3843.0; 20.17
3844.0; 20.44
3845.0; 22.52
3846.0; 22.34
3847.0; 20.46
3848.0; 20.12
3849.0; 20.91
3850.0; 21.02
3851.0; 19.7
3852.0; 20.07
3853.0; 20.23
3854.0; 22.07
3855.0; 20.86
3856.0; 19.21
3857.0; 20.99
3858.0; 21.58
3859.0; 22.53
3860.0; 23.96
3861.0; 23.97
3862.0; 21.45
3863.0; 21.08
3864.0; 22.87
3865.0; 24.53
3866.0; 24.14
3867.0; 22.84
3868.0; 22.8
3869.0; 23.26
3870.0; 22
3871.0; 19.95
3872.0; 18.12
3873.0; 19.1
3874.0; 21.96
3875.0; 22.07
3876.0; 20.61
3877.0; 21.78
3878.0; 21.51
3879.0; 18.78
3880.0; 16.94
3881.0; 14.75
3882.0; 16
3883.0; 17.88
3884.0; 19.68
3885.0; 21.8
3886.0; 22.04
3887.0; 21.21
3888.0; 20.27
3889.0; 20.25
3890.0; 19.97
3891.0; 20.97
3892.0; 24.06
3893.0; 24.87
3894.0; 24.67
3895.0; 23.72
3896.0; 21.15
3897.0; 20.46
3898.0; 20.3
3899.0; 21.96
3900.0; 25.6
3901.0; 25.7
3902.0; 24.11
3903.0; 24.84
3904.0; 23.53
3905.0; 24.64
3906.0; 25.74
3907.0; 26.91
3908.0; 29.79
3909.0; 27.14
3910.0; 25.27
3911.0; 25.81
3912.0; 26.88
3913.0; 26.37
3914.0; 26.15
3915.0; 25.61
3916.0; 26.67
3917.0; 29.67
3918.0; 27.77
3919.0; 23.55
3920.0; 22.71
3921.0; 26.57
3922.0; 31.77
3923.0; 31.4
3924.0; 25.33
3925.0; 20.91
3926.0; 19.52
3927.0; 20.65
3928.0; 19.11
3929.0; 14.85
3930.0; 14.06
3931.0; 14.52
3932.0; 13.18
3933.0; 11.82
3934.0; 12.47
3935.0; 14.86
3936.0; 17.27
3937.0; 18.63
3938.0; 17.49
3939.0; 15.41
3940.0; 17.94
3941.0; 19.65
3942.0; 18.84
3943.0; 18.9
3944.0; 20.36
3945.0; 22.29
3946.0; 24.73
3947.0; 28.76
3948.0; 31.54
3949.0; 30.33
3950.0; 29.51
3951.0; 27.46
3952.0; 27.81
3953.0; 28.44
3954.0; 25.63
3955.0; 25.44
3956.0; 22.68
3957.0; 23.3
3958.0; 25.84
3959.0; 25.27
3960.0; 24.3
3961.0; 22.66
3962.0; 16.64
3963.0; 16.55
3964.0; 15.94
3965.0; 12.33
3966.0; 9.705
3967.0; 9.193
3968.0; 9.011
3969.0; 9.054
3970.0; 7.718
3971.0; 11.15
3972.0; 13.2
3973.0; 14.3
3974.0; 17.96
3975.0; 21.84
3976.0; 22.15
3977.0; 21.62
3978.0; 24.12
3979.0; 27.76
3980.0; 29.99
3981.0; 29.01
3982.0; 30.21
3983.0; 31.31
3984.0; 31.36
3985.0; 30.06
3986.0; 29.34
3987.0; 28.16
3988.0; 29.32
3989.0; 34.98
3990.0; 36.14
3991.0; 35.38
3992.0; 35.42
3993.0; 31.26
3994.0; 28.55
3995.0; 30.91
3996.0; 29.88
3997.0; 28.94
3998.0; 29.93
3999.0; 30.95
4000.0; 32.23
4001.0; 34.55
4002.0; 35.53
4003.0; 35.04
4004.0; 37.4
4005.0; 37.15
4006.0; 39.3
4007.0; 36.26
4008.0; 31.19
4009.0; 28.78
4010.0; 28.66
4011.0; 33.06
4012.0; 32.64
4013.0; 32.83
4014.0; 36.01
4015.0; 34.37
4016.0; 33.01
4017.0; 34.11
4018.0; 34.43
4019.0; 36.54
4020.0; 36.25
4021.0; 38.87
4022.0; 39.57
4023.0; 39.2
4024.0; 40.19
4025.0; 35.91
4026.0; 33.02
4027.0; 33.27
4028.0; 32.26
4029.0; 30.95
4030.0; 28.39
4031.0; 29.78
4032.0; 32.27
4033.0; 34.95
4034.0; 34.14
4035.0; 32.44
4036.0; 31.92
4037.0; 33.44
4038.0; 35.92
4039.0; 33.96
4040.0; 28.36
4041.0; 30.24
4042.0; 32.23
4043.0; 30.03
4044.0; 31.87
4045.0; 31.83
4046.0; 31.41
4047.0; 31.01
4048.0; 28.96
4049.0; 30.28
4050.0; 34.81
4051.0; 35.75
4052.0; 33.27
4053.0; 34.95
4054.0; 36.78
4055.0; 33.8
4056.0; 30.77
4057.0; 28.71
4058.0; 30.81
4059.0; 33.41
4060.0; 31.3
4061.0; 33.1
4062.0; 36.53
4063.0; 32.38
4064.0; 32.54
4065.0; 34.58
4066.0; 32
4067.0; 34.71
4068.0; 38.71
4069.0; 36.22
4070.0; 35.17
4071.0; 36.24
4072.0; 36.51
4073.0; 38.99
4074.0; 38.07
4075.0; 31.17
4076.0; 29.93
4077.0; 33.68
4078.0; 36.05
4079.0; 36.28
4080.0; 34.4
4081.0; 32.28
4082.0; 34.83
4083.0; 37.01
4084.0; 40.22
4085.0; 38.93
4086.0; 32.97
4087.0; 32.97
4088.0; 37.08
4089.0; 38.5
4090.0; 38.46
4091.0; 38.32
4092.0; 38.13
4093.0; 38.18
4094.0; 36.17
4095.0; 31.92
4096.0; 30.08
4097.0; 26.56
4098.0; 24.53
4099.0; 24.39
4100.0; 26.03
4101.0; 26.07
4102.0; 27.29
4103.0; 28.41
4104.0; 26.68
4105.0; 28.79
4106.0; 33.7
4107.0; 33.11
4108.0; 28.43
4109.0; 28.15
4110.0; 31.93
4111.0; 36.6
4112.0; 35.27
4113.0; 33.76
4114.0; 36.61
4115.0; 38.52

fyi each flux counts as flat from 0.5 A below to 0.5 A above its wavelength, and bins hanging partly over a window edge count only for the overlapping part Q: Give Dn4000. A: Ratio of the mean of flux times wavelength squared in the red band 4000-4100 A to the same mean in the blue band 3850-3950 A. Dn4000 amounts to 1.66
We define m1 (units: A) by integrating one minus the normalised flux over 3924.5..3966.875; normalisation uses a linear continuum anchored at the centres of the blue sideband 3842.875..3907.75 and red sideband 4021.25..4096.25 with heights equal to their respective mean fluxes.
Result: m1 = 9.85 A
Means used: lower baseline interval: 21.7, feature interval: 20.3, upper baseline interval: 34.1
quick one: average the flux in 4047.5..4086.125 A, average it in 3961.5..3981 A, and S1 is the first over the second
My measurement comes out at 2.06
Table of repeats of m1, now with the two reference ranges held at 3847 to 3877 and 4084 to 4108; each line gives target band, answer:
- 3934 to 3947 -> 3.16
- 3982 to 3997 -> -2.27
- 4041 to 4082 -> -3.92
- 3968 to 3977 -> 4.01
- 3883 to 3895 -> 0.54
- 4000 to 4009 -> -2.32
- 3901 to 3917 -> -1.64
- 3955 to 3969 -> 4.36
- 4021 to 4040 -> -3.13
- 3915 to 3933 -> 1.48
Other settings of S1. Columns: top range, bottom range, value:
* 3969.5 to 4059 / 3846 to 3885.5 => 1.50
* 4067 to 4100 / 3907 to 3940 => 1.58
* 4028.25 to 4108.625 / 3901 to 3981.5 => 1.52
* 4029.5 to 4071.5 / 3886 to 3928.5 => 1.35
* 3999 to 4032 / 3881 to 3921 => 1.45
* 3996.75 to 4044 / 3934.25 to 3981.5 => 1.64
